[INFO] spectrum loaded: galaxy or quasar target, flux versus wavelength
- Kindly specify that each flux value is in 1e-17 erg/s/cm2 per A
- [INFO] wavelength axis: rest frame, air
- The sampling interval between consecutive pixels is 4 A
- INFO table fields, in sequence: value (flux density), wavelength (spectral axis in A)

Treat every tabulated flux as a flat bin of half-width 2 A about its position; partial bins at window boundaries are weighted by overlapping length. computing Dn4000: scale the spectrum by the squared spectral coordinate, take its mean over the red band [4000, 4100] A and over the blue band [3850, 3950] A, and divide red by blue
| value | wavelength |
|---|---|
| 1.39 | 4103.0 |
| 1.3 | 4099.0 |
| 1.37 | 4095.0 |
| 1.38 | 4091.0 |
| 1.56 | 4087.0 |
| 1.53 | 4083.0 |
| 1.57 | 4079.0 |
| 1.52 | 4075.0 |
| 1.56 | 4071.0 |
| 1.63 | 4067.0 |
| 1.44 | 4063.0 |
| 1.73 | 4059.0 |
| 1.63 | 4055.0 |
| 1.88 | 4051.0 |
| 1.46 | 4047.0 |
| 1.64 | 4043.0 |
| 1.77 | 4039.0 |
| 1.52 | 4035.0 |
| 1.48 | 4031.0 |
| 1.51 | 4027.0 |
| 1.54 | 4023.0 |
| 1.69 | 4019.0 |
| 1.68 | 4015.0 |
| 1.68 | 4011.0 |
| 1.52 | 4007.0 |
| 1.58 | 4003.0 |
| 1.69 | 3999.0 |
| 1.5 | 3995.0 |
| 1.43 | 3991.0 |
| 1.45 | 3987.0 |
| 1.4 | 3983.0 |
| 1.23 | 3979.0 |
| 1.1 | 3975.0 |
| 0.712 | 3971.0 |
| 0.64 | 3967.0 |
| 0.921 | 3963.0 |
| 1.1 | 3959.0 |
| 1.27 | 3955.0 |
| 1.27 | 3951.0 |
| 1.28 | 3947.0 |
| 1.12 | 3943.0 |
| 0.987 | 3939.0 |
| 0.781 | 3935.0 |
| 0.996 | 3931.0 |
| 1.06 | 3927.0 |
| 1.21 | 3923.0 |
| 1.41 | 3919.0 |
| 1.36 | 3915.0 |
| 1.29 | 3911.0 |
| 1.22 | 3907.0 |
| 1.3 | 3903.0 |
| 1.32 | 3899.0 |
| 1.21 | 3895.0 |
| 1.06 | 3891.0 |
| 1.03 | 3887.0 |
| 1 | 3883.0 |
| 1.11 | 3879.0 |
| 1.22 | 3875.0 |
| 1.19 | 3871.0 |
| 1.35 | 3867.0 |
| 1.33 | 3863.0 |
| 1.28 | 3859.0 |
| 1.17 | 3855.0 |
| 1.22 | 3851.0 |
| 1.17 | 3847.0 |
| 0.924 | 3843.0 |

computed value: 1.4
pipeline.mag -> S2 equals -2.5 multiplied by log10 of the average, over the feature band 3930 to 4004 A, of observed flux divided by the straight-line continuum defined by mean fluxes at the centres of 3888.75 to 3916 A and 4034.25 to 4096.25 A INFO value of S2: 0.17 mag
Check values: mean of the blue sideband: 1.25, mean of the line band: 1.18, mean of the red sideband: 1.58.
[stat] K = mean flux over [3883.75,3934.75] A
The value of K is 1.19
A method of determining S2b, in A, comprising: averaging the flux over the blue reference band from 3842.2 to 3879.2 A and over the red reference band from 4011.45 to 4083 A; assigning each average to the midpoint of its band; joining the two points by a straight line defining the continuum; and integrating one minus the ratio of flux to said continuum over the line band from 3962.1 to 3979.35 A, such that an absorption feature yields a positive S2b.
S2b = 6.6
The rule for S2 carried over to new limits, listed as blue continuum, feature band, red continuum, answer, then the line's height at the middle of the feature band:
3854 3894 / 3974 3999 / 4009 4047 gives 0.08 mag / 1.49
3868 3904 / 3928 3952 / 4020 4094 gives 0.21 mag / 1.29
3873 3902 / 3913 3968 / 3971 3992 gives 0.09 mag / 1.21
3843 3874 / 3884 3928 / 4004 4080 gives 0.08 mag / 1.32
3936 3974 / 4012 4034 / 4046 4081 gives -0.14 mag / 1.39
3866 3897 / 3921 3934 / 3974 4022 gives 0.20 mag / 1.28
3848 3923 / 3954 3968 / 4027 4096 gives 0.36 mag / 1.37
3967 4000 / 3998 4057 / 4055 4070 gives -0.12 mag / 1.45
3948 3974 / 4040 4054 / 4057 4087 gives -0.16 mag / 1.44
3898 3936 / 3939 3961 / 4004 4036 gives 0.12 mag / 1.32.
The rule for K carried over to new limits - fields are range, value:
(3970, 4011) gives 1.39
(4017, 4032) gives 1.56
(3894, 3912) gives 1.27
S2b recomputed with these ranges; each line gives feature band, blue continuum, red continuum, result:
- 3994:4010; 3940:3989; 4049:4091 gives -3.7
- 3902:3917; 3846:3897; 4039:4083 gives -0.3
